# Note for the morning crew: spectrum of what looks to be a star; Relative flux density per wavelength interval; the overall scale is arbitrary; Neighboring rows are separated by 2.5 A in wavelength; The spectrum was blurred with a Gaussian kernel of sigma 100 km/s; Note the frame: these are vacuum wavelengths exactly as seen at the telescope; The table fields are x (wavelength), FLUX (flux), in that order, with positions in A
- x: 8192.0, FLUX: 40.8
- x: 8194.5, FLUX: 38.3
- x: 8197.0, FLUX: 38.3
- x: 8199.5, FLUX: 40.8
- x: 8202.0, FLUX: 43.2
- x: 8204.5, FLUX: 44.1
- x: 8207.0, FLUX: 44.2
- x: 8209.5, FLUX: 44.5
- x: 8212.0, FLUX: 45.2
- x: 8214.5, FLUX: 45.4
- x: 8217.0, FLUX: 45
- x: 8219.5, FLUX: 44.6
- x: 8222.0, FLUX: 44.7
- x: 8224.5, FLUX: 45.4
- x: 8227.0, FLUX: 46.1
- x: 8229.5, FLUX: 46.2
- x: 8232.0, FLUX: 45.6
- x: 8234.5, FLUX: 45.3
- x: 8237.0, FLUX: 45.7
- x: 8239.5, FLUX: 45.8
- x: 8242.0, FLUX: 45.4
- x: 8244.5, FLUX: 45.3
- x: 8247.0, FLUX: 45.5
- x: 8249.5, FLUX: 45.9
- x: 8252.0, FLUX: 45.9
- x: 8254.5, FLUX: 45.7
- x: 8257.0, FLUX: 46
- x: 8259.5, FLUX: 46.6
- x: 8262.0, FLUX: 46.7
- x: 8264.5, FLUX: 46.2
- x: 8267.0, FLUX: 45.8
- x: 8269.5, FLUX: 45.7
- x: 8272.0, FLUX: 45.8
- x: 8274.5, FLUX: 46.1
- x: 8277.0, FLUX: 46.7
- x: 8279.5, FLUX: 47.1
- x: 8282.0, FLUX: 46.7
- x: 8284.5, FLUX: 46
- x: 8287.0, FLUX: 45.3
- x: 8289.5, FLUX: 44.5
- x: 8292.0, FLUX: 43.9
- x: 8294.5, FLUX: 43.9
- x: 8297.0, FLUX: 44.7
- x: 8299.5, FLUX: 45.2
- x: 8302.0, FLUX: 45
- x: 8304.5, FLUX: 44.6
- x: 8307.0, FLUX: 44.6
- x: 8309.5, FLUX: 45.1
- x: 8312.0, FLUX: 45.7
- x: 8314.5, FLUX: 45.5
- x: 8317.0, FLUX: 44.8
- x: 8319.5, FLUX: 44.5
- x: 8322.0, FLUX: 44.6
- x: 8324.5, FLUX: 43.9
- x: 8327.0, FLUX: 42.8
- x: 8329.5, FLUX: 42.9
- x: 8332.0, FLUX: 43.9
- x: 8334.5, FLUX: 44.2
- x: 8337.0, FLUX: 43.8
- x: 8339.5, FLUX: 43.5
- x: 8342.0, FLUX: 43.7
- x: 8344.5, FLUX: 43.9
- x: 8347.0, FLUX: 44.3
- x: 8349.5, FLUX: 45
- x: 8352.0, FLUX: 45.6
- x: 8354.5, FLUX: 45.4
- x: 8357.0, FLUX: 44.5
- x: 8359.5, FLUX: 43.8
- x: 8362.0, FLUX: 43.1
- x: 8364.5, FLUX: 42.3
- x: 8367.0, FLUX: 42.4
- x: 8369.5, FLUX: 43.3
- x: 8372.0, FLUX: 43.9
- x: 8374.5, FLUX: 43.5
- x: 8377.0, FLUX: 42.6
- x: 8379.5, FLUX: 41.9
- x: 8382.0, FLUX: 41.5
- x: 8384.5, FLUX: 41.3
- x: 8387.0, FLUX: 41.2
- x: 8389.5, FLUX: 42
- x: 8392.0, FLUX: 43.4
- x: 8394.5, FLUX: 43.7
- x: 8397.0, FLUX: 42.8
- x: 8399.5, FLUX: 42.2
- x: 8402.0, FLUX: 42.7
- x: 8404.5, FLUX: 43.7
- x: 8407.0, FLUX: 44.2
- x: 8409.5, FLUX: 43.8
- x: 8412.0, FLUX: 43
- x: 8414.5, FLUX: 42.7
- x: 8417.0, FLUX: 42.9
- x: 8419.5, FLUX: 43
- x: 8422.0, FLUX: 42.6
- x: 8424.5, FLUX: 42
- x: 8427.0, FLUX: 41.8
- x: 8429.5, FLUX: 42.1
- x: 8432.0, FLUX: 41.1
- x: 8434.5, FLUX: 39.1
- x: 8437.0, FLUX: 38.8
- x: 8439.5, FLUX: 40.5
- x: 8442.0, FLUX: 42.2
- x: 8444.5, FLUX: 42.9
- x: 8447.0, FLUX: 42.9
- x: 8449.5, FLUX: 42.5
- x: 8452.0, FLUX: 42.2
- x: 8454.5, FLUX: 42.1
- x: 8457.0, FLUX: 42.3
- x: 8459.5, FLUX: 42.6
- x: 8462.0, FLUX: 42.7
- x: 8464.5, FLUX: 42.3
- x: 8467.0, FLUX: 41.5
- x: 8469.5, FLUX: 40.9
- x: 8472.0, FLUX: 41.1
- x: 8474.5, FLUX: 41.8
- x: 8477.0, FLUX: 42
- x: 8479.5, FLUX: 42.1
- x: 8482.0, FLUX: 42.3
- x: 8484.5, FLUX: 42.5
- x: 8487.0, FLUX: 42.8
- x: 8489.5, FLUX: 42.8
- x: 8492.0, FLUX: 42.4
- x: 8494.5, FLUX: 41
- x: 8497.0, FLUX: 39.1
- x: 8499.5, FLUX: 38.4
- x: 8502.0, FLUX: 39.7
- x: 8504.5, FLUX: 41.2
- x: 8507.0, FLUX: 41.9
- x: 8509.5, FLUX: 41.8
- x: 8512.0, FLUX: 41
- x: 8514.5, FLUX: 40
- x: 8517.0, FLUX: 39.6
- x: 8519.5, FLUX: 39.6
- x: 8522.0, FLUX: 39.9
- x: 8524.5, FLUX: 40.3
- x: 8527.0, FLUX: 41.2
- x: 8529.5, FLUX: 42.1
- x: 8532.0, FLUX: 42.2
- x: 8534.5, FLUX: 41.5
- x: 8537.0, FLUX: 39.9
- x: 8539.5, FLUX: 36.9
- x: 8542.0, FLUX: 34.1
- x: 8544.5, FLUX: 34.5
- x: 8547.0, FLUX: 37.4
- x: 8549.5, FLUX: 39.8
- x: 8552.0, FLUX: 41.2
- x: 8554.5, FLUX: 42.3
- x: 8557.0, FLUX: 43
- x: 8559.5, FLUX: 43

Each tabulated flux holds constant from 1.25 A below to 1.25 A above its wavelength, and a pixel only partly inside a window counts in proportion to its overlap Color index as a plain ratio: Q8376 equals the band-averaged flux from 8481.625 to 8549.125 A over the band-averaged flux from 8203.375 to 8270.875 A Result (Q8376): 0.88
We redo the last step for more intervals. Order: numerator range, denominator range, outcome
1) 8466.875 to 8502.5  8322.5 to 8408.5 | 0.96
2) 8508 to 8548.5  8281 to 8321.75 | 0.88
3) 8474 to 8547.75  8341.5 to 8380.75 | 0.92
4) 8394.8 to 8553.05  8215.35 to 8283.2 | 0.90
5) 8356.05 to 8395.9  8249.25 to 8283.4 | 0.93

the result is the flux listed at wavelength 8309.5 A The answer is 45.1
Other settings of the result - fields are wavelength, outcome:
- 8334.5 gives 44.2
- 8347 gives 44.3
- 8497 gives 39.1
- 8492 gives 42.4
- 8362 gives 43.1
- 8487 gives 42.8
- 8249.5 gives 45.9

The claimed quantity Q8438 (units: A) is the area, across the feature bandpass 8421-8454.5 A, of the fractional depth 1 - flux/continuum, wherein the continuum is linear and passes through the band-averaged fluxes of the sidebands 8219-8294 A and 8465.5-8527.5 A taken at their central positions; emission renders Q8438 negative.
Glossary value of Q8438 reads 0.49 A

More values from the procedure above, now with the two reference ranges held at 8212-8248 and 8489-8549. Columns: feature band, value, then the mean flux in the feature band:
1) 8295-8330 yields -0.6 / 44.6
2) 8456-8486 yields -0.9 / 42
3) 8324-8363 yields -0.7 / 44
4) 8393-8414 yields -0.6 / 43.2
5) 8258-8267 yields -0.3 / 46.4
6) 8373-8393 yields 0.1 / 42.2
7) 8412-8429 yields -0.3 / 42.5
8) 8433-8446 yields 0.2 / 40.8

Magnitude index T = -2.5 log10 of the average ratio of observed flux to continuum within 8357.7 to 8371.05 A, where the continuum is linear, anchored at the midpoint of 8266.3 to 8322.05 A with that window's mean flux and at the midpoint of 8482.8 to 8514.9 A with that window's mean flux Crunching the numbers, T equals 0.02 mag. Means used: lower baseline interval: 45.3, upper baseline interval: 41.2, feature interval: 43.1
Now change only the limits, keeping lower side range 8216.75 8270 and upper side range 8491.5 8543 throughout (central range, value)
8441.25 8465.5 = -0.03 mag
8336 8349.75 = -0.01 mag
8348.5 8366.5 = -0.02 mag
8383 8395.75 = 0.01 mag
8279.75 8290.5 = -0.02 mag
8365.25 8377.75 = 0.00 mag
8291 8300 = 0.01 mag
